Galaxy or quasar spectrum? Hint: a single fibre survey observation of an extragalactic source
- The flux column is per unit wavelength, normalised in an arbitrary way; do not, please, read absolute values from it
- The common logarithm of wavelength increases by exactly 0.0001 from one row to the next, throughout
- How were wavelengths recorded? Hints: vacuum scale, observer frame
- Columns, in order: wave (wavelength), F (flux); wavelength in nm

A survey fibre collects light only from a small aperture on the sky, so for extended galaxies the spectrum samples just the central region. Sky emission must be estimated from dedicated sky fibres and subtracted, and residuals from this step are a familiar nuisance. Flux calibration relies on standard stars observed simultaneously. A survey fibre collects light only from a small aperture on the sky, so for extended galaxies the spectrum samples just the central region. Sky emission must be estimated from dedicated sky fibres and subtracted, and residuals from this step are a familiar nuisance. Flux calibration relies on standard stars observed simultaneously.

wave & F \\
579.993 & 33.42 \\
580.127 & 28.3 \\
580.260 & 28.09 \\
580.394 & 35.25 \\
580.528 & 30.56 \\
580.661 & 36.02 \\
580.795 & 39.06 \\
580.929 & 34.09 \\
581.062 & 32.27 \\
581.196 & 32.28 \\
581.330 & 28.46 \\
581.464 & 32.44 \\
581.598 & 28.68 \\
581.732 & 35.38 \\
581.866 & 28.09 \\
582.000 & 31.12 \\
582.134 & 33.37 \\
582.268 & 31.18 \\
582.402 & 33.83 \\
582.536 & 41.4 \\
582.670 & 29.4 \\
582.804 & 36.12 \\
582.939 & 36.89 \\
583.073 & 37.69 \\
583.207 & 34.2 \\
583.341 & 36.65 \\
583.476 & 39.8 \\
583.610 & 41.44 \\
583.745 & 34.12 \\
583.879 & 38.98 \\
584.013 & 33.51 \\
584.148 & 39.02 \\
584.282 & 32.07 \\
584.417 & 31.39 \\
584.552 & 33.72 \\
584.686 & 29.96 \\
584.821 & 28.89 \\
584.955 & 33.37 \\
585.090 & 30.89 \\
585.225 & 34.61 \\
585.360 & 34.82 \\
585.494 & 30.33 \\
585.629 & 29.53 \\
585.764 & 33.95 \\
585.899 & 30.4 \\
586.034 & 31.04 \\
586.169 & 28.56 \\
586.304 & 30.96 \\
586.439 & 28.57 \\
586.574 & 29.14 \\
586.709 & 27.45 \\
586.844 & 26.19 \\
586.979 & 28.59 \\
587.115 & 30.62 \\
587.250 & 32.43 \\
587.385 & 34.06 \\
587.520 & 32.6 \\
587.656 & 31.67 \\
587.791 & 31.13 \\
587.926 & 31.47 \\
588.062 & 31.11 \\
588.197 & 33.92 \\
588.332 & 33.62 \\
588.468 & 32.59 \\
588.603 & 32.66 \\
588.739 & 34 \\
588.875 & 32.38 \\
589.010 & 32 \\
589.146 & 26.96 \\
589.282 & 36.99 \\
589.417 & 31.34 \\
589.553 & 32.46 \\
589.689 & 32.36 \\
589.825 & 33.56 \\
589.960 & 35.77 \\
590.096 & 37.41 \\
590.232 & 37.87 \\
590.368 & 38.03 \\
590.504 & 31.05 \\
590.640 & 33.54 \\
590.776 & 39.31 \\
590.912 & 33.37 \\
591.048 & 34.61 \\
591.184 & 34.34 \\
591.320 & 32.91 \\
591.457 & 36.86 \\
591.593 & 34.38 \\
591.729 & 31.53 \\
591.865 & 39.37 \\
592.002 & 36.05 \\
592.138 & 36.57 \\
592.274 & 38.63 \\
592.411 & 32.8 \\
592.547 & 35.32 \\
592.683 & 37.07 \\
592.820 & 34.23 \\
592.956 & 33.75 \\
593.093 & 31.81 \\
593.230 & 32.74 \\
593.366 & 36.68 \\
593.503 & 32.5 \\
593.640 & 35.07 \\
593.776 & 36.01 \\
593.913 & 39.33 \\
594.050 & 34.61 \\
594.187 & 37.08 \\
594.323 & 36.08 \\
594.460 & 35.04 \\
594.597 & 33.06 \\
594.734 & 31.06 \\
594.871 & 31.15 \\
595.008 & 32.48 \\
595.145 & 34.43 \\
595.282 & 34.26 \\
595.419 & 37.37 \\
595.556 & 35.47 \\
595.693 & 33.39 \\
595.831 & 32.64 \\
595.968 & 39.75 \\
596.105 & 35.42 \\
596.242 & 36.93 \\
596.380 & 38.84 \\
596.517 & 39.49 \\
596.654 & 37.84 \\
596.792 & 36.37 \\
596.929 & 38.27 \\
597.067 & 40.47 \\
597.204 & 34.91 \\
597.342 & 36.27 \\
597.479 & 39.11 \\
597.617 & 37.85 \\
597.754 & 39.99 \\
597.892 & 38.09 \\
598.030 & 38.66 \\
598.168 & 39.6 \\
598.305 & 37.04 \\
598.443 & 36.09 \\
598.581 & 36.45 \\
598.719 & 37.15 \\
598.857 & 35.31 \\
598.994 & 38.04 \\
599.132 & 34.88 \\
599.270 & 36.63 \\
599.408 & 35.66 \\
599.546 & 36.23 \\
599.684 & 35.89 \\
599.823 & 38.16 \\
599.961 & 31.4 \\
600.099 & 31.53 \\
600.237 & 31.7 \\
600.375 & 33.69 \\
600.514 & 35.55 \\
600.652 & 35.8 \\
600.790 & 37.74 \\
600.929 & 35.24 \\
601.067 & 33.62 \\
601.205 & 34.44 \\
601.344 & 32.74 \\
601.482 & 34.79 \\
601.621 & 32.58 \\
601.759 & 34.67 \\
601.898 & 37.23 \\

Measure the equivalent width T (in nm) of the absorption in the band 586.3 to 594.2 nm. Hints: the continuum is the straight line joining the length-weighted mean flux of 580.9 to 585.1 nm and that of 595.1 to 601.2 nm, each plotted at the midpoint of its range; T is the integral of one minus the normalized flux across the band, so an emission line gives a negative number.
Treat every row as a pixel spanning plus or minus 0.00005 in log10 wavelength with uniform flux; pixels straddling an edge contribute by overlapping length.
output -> 0.33 nm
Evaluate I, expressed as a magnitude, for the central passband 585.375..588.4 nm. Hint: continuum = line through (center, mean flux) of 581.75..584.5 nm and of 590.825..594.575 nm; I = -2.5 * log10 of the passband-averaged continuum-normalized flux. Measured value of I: 0.138 mag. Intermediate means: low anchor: 35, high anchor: 35.1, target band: 30.9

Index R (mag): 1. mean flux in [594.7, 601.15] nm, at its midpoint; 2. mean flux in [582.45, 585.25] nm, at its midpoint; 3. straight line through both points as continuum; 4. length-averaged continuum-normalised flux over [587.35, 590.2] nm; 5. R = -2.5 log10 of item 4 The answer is 0.08 mag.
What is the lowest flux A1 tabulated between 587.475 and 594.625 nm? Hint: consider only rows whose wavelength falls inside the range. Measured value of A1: 26.96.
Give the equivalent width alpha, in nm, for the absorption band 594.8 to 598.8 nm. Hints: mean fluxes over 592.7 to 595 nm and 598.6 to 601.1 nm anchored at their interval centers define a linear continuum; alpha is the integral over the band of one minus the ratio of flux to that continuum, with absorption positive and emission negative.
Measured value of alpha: -0.22 nm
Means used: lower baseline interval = 34.4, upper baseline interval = 35.3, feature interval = 36.7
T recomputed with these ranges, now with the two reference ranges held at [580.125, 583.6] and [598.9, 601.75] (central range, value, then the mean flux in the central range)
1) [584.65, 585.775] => 0.07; 31.8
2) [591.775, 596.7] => -0.13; 35.4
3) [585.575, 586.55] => 0.10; 30.4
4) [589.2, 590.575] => -0.02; 34.6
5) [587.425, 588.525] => 0.06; 32.3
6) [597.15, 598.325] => -0.11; 38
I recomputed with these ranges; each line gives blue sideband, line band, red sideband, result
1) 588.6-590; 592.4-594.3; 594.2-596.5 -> -0.025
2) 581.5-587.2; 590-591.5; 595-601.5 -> -0.032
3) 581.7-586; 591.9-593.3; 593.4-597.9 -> 0.015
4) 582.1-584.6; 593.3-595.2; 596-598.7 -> 0.081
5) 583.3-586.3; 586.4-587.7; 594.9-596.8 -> 0.129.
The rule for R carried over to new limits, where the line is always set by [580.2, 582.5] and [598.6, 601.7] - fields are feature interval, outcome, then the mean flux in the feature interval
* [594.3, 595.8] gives 0.01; 33.9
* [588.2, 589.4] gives 0.03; 32.7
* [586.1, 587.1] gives 0.16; 28.6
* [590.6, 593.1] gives -0.04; 35.2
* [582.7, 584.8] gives -0.08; 35.4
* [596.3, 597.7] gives -0.10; 38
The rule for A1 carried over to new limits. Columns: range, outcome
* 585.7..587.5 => 26.19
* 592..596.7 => 31.06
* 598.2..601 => 31.4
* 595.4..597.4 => 32.64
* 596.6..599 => 34.91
